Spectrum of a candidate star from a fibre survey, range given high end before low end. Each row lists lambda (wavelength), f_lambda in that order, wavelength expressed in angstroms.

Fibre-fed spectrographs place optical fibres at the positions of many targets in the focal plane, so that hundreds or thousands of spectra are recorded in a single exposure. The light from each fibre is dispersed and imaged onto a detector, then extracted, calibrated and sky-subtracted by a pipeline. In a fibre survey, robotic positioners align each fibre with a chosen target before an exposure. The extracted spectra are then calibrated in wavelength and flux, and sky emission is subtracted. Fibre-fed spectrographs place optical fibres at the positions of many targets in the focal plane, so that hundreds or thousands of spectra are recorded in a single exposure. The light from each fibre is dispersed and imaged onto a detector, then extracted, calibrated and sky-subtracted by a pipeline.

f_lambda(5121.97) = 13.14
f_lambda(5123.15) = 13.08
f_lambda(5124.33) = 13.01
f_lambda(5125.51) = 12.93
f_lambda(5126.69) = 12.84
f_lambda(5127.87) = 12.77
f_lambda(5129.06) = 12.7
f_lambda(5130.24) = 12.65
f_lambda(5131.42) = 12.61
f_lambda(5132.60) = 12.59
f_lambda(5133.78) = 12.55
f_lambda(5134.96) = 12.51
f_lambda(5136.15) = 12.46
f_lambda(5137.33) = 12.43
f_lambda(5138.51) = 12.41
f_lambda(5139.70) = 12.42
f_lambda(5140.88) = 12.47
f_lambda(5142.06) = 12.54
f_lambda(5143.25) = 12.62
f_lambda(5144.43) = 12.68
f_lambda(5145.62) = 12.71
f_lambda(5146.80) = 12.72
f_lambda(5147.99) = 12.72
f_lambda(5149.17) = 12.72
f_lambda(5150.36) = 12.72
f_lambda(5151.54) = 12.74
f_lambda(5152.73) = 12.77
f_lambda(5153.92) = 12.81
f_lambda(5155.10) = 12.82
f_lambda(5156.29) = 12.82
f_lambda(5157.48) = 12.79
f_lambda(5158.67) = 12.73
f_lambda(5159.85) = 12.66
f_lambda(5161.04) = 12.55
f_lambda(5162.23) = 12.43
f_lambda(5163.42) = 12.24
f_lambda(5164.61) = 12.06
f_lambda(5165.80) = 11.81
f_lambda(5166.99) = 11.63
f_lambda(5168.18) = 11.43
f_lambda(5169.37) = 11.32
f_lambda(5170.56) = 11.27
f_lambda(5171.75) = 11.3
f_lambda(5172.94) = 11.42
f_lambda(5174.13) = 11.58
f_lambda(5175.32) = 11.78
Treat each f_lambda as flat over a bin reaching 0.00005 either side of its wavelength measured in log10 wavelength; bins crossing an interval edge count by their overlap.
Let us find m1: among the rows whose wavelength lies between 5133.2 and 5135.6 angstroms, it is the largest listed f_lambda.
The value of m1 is 12.55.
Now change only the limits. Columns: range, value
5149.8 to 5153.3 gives 12.77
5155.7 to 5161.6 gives 12.82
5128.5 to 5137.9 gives 12.7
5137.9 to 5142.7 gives 12.54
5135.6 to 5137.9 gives 12.46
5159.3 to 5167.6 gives 12.66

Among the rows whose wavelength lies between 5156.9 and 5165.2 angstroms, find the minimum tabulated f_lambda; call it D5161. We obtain 12.06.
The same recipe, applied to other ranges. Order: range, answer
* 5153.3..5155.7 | 12.81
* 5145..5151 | 12.71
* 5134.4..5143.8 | 12.41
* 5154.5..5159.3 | 12.73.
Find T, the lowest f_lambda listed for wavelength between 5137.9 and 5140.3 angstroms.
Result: 12.41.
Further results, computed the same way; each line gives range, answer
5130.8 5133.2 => 12.59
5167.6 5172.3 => 11.27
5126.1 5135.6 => 12.51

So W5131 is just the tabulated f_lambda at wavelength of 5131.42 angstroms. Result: 12.61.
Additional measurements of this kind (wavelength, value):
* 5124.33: 13.01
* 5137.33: 12.43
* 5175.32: 11.78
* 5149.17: 12.72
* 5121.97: 13.14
